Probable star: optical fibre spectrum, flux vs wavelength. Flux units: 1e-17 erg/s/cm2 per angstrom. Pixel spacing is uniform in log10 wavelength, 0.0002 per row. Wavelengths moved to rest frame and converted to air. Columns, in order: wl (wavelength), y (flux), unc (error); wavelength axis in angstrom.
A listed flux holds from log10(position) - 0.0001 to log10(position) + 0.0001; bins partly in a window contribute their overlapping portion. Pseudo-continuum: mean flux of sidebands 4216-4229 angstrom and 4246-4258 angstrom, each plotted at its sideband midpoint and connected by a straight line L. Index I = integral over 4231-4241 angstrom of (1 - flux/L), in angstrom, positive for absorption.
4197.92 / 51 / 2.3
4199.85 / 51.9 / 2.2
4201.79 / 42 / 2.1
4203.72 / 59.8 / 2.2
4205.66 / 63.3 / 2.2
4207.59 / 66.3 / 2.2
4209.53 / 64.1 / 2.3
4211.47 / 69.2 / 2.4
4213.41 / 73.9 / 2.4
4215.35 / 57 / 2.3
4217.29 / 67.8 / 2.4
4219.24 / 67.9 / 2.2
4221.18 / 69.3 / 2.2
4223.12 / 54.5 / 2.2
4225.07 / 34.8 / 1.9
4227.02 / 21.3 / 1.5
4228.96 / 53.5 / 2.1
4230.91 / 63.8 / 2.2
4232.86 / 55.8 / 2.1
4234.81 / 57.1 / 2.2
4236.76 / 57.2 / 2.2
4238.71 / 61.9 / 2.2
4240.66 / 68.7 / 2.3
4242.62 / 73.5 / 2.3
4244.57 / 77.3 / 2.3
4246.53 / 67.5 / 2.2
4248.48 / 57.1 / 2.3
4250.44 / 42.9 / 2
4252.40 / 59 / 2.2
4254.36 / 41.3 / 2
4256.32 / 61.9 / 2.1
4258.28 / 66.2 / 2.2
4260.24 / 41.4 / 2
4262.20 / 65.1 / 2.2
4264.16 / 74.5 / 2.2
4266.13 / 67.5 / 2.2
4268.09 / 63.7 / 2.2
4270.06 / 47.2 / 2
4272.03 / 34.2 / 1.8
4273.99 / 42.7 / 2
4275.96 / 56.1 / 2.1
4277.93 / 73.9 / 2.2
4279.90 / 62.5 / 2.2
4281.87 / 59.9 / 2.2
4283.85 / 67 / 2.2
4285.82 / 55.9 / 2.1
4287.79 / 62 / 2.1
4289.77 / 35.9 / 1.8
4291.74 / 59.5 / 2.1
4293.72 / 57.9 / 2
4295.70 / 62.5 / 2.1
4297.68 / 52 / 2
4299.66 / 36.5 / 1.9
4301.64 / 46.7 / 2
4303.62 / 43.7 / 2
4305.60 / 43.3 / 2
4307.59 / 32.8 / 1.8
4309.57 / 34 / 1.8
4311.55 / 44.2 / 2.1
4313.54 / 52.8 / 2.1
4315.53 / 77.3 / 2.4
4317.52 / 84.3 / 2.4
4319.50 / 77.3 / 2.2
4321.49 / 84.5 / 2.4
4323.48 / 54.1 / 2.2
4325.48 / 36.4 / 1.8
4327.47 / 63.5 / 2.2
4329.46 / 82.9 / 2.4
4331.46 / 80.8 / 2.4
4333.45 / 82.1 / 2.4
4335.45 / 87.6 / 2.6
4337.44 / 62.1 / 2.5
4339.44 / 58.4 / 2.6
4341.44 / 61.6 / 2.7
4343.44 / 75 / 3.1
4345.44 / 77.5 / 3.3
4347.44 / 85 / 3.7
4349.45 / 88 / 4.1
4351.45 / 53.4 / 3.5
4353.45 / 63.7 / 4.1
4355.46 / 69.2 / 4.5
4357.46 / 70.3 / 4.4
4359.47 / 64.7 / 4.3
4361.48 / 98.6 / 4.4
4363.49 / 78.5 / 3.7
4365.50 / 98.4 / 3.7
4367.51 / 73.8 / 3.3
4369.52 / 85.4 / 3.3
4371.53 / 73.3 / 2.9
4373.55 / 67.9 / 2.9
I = -1.1 angstrom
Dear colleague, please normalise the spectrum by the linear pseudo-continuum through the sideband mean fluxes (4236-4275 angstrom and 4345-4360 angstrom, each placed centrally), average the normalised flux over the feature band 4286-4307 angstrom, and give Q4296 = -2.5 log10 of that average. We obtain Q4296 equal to 0.269 mag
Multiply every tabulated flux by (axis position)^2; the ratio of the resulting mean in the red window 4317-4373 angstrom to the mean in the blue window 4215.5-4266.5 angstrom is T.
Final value 1.32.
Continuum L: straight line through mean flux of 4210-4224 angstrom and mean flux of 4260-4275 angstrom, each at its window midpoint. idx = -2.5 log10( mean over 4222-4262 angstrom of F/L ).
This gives 0.08 mag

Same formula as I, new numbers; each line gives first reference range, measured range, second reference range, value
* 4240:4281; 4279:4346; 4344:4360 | 6.2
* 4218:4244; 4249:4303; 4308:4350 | 6.0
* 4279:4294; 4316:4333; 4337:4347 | -1.6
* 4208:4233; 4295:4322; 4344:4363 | 5.7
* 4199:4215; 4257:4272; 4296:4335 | 0.2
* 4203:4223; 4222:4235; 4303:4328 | 3.2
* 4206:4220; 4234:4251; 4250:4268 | -0.5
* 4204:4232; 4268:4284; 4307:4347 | 1.9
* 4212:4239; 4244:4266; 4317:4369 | 0.6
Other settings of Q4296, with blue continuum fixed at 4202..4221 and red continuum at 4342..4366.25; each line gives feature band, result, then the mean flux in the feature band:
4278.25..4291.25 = 0.21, 58.1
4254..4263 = 0.22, 56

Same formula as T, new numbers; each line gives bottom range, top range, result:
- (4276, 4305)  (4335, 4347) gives 1.30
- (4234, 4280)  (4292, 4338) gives 1.04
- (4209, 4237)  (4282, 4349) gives 1.11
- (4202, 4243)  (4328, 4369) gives 1.35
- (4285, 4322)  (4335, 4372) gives 1.40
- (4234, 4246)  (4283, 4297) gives 0.88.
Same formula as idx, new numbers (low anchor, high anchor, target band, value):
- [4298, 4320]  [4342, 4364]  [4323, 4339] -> -0.091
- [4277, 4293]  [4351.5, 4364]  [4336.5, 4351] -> -0.028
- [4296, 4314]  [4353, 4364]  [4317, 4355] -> -0.175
